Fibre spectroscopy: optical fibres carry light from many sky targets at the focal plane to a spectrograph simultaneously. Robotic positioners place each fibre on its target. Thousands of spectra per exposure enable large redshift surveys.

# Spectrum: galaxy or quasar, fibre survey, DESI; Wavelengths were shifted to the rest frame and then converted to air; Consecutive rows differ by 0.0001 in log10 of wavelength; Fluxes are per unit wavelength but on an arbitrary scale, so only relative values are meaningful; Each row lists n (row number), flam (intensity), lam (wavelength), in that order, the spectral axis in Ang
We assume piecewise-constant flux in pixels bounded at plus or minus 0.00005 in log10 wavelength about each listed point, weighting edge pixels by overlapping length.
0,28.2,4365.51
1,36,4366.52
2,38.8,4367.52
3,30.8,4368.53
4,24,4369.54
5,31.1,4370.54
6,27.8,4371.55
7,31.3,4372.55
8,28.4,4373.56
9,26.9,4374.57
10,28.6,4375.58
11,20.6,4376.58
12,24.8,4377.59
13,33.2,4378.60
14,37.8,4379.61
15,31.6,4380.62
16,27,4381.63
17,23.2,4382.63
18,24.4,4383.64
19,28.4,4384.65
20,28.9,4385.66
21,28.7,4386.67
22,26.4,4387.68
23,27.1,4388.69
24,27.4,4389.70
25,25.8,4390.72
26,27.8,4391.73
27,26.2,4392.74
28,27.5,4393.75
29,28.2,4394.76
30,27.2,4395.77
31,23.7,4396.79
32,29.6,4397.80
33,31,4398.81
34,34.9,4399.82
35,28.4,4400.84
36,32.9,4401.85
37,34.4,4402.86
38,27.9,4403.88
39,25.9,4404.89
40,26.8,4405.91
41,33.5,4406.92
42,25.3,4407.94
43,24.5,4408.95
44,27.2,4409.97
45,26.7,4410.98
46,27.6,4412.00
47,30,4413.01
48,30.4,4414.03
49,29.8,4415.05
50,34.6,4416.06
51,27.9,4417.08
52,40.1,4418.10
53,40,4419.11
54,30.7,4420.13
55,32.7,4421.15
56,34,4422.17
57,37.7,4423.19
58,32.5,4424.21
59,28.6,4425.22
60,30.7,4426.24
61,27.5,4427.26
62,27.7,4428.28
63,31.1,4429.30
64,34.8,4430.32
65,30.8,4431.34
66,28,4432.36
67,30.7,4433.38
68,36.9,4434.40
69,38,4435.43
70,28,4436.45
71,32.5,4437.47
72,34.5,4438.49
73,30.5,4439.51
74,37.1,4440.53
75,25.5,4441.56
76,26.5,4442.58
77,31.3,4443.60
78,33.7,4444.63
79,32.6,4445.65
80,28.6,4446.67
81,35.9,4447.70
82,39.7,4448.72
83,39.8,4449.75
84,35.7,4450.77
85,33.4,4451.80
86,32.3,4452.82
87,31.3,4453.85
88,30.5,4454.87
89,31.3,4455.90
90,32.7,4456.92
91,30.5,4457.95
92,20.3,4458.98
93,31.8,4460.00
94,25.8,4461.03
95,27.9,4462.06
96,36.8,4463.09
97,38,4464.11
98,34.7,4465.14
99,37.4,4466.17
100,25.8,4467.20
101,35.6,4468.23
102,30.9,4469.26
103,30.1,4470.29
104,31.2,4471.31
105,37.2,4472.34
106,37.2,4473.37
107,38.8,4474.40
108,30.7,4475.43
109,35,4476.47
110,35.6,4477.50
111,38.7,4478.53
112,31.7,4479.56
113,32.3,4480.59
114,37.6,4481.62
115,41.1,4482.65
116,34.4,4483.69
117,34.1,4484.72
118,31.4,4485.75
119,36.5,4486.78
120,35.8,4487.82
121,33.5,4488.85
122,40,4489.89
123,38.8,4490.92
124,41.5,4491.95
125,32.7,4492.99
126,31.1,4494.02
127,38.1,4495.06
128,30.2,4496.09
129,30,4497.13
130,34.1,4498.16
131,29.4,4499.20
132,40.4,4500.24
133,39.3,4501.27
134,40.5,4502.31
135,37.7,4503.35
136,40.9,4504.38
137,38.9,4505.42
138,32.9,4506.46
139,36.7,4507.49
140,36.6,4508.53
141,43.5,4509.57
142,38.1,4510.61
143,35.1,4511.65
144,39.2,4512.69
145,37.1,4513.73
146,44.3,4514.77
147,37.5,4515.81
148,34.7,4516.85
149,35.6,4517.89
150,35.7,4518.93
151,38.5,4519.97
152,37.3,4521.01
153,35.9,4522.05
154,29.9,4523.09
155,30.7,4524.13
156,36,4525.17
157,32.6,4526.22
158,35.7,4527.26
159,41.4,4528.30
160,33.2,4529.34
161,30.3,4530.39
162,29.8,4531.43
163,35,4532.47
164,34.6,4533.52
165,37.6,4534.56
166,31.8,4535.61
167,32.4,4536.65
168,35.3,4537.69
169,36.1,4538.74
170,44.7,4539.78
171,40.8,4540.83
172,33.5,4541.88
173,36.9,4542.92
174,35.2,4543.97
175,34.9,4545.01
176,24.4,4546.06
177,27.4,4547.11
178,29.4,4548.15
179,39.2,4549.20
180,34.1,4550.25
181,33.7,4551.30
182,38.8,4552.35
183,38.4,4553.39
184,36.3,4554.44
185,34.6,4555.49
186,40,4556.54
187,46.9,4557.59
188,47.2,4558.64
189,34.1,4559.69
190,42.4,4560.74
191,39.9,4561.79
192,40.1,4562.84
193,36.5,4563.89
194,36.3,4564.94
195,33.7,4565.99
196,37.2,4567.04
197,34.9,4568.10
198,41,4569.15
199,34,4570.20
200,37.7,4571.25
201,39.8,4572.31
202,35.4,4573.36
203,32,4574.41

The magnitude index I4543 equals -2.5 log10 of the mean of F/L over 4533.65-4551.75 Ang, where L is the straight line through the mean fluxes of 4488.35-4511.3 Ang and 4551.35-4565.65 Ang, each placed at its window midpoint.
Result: 0.11 mag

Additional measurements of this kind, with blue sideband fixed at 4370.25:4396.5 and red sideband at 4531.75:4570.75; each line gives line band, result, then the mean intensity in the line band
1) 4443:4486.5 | -0.04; 33.4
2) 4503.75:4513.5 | -0.11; 38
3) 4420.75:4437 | -0.06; 31.8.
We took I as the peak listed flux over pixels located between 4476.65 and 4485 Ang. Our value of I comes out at 41.1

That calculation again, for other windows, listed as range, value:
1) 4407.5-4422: 40.1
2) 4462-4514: 43.5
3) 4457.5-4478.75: 38.8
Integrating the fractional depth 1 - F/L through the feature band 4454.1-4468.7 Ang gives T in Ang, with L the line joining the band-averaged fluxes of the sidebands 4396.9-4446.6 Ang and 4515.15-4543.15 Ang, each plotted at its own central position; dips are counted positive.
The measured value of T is 0.6 Ang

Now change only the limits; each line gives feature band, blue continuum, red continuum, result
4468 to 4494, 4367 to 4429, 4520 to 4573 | -1.64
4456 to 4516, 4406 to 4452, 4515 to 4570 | -1.95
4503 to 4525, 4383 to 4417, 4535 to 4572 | -1.60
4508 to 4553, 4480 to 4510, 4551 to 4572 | 2.18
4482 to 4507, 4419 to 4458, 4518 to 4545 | -1.36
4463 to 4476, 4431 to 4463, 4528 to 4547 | -0.64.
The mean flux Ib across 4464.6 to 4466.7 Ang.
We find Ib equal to 35.9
